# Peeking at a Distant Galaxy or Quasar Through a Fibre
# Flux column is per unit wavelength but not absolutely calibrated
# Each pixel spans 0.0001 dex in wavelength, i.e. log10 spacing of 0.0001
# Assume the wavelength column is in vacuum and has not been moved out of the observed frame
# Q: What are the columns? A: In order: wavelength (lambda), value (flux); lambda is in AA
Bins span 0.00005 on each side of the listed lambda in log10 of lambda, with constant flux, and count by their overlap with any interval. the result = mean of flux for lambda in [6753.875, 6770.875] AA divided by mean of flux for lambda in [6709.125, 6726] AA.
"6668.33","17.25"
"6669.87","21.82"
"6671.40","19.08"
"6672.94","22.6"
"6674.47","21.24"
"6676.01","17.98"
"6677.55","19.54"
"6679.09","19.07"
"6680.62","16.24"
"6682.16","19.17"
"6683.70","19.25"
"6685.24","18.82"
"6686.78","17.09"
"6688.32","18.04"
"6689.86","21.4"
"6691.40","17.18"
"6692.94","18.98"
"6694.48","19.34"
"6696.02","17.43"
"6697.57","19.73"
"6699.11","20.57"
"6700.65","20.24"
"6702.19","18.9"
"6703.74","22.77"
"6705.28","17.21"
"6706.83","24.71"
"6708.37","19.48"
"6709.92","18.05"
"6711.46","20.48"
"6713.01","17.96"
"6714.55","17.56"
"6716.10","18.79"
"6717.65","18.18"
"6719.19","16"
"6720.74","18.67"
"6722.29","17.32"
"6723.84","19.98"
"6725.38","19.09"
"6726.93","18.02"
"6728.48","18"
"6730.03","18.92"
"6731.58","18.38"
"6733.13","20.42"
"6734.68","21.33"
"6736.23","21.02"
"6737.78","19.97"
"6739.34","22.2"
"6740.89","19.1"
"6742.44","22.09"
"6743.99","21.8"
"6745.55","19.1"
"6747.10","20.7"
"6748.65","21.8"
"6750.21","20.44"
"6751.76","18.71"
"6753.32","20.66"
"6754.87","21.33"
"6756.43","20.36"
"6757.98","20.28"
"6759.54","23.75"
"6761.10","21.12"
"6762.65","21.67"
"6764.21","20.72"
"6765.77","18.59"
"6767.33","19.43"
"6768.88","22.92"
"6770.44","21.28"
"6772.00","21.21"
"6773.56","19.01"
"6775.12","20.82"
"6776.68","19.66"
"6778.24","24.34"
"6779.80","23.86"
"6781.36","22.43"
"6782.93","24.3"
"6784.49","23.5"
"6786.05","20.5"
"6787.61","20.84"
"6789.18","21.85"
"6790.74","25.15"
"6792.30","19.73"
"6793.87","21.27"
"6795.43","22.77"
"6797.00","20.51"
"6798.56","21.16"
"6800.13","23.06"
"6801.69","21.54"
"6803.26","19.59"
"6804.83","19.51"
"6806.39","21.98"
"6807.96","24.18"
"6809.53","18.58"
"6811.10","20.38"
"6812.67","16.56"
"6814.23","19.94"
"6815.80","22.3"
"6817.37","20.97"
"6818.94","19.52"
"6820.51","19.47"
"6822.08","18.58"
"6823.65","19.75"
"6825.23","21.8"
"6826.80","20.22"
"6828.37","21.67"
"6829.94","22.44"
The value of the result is 1.15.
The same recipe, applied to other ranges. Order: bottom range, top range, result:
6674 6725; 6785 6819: 1.11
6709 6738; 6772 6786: 1.17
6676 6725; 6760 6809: 1.14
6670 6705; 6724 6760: 1.05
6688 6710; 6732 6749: 1.06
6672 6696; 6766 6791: 1.15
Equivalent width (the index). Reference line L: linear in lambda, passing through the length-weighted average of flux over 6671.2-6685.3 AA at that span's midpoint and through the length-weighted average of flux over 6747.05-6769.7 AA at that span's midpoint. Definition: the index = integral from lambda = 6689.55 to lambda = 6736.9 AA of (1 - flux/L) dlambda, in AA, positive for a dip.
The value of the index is 1.9 AA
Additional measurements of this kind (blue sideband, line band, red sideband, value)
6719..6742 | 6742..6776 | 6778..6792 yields 0.56 AA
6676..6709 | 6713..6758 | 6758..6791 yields 2.00 AA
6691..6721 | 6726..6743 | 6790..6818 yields -0.18 AA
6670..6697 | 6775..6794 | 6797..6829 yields -1.92 AA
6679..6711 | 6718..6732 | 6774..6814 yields 1.17 AA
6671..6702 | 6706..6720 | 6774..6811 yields 0.54 AA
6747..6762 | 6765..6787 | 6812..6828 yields -1.00 AA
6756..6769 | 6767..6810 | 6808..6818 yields -2.43 AA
